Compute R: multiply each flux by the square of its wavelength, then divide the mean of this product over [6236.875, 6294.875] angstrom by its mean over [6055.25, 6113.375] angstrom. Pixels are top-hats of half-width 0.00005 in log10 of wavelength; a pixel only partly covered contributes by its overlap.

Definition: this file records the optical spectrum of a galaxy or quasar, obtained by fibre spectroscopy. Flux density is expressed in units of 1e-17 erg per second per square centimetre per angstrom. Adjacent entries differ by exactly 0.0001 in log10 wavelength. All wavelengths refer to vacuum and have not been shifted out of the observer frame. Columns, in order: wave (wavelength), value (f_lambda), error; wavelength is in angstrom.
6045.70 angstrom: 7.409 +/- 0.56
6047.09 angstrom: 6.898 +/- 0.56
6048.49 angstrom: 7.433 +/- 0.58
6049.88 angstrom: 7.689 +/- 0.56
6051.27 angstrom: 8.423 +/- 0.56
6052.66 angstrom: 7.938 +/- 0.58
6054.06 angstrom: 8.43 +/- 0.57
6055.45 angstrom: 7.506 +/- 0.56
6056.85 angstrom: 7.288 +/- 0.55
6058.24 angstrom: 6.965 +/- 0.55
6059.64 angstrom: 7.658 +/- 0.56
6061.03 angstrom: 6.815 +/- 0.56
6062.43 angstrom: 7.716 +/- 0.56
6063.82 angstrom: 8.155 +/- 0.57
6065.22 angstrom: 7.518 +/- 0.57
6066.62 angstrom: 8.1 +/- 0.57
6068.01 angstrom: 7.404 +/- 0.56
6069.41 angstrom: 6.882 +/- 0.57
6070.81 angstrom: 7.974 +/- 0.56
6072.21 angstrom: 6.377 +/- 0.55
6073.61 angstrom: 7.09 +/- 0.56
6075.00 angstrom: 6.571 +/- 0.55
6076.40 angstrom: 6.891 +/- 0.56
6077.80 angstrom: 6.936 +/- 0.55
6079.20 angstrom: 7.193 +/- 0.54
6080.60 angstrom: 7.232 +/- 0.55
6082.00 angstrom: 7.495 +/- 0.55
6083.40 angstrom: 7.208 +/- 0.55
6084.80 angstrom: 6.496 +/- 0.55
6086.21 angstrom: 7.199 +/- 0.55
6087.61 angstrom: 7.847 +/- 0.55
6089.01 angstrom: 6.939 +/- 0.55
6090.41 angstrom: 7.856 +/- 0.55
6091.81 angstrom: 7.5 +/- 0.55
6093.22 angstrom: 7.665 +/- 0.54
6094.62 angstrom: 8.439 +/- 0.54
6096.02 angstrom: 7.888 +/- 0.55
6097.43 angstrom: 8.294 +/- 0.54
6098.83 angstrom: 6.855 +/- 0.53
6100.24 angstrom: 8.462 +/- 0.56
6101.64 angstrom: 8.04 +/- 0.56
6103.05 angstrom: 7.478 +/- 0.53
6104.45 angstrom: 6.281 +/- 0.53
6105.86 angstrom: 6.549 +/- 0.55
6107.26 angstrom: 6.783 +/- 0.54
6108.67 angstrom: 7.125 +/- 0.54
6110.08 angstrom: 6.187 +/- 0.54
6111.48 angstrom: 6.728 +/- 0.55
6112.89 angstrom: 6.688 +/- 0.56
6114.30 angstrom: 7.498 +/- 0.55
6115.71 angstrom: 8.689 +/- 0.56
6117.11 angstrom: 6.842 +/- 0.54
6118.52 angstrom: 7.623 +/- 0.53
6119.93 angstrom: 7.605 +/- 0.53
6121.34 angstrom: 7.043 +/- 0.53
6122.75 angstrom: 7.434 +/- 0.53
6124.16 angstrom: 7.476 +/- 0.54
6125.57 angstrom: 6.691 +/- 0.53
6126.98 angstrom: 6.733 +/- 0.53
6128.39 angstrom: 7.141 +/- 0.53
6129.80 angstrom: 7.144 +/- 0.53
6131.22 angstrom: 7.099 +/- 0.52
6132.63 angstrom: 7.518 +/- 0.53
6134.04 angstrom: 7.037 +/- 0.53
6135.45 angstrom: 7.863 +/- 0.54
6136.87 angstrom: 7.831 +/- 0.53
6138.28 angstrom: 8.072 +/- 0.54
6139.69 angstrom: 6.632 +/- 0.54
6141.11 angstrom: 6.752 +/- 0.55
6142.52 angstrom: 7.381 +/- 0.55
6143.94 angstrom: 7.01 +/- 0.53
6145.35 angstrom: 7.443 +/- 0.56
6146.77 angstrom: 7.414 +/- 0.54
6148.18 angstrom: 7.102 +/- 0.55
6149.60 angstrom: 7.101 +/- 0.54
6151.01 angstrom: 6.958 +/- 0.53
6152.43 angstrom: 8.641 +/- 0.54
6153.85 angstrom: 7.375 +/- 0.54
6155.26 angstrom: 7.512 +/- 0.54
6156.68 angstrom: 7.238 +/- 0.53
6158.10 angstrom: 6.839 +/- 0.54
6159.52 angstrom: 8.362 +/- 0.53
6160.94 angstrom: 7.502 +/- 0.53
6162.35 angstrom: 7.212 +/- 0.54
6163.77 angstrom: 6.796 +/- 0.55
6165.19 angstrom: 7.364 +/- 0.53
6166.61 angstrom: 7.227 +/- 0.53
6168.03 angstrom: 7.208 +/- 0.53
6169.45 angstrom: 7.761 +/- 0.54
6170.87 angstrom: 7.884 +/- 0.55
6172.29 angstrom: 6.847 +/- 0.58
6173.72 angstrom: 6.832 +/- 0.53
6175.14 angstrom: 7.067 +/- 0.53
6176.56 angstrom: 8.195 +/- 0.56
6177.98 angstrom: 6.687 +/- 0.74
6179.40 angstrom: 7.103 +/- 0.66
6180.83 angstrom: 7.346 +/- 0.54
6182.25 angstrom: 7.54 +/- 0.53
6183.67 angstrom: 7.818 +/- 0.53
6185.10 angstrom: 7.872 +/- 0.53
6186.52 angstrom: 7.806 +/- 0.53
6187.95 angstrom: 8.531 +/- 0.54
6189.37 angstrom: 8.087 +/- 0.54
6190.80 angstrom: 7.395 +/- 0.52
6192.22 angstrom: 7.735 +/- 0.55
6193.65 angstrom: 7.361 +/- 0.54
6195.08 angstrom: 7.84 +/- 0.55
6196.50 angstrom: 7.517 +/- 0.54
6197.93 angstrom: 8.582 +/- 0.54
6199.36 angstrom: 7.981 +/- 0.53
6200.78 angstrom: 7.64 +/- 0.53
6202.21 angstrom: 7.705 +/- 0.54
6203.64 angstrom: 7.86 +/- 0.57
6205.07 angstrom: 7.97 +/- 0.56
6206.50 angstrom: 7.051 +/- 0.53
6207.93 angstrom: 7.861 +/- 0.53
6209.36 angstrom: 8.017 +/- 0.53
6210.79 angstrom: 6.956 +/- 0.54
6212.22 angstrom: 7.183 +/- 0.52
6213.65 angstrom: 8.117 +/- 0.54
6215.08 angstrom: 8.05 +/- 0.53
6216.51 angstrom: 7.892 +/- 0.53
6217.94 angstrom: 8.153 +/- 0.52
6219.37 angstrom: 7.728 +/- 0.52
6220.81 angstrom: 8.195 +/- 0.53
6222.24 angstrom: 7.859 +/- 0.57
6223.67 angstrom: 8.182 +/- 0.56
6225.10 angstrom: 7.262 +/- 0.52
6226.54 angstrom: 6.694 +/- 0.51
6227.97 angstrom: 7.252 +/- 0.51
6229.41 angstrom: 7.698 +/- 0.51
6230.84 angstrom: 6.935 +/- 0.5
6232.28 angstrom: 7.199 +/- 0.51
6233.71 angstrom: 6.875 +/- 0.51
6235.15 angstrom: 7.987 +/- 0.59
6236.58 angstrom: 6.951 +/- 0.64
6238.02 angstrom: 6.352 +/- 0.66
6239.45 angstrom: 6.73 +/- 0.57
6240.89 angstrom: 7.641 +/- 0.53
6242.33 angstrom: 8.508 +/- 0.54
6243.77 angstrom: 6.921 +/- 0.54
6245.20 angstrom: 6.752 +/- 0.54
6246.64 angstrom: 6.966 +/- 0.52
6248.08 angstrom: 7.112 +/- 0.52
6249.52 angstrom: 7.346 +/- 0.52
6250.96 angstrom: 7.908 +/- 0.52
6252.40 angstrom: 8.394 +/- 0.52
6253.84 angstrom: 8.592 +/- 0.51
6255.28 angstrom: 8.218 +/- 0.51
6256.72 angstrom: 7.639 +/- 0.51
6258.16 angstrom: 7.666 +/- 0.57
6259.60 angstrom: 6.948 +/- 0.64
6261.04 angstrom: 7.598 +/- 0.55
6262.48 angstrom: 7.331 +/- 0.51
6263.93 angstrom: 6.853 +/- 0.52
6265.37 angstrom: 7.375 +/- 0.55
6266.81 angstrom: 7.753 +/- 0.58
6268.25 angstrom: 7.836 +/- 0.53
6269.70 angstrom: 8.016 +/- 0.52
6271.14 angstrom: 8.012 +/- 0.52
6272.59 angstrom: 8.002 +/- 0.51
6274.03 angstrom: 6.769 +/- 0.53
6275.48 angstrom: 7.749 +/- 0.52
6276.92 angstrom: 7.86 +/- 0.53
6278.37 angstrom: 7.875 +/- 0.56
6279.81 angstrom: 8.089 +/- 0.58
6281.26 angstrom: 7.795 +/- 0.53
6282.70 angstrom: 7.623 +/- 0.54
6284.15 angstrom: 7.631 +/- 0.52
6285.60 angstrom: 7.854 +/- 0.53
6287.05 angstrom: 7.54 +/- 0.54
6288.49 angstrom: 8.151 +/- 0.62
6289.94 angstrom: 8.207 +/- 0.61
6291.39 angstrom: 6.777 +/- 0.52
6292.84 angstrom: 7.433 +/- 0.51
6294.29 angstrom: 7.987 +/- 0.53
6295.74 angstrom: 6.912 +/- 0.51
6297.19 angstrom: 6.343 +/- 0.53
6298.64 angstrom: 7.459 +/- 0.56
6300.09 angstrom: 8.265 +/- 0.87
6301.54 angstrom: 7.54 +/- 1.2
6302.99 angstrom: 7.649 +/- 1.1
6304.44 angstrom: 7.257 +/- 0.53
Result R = 1.10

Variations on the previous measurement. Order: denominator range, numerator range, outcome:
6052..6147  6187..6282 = 1.09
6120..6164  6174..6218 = 1.07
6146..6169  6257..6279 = 1.06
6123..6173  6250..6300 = 1.09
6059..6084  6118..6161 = 1.03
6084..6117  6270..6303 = 1.10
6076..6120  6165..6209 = 1.07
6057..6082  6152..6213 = 1.08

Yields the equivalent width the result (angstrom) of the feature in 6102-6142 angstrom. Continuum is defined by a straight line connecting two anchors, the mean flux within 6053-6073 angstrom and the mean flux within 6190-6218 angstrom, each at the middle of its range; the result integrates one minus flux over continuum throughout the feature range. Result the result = 2.2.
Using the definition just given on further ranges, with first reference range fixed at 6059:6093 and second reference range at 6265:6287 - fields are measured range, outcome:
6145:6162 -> 0.05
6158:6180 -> 0.55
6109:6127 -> 0.50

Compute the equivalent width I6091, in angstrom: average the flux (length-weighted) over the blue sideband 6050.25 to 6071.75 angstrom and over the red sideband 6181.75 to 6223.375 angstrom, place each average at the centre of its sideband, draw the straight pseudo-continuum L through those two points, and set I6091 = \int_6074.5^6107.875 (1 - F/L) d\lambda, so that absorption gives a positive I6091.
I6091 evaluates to 1.4 angstrom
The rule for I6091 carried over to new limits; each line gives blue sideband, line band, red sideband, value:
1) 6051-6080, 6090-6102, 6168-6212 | -0.7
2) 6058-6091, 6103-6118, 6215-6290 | 0.7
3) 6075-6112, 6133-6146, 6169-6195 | 0.1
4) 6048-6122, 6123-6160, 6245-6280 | 0.7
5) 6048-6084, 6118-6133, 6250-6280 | 0.6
